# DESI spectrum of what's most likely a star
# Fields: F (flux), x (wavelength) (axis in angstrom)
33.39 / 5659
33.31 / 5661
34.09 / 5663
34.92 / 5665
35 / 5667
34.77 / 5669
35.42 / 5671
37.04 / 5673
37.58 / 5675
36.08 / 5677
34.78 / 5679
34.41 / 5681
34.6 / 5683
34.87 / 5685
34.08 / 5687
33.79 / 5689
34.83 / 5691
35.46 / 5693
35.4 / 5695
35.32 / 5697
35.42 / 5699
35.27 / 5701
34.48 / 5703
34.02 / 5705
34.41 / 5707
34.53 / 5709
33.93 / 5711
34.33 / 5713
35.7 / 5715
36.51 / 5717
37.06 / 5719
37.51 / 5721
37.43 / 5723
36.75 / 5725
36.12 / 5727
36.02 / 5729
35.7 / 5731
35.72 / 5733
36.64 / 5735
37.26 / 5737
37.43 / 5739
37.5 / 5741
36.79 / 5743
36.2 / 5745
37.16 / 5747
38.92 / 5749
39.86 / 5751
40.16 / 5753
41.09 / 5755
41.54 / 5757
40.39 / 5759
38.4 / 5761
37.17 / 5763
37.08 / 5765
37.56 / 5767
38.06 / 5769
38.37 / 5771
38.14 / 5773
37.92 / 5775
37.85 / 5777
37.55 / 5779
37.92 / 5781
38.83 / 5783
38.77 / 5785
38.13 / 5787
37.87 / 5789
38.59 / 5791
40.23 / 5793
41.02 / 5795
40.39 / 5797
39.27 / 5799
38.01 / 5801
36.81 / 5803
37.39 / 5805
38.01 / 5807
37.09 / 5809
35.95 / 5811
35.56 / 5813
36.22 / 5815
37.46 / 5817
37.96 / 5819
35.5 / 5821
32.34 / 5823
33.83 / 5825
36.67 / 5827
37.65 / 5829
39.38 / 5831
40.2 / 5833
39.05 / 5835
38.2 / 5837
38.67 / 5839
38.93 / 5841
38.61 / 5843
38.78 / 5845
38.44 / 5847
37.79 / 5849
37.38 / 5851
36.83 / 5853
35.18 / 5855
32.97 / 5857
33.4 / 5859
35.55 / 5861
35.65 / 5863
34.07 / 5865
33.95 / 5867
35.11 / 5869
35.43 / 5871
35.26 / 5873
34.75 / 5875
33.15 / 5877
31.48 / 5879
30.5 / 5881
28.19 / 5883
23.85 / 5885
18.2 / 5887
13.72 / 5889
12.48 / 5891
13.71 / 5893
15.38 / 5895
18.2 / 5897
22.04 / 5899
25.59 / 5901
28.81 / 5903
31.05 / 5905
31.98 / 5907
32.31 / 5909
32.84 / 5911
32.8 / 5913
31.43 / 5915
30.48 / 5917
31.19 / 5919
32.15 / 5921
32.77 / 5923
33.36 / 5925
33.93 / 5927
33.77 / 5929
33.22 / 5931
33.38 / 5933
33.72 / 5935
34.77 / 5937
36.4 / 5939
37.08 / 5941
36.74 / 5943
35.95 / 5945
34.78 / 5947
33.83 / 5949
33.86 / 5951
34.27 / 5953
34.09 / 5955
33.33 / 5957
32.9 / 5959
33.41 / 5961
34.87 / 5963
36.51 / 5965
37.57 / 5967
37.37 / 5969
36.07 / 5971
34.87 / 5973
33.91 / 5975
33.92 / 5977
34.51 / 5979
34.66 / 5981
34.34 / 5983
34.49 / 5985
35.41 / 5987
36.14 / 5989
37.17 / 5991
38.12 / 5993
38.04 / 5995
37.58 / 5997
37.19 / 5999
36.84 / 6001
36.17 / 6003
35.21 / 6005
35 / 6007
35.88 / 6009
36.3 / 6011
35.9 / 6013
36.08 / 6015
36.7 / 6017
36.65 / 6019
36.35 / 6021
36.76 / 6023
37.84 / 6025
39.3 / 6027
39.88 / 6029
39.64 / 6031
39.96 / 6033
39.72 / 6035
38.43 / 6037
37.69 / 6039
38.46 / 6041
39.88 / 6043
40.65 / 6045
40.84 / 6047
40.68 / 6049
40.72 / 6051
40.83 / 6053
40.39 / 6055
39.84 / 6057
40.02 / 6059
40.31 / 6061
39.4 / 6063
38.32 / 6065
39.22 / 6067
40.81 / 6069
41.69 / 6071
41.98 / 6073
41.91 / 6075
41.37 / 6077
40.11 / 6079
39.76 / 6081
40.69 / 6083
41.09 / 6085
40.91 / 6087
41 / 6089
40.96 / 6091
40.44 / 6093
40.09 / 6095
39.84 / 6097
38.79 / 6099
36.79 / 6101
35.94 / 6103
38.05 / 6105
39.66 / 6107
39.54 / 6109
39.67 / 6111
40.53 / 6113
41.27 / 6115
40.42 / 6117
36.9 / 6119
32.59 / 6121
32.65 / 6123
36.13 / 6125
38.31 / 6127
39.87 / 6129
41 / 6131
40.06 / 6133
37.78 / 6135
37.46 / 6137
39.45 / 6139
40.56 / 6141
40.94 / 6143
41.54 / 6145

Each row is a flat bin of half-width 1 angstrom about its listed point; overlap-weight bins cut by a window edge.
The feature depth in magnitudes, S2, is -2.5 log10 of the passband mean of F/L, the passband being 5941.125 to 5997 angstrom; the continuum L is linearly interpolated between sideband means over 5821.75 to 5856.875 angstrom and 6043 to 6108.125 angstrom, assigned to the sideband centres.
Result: 0.10 mag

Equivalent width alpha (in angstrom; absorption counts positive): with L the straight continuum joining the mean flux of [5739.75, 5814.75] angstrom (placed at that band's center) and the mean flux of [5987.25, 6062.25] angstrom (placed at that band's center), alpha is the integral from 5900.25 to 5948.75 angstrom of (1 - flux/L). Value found 6.6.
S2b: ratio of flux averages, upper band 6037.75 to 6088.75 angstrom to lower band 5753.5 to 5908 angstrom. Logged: 1.2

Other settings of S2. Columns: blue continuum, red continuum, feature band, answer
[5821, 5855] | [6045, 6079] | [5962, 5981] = 0.11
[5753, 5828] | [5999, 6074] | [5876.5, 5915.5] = 0.45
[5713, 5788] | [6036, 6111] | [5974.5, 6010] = 0.10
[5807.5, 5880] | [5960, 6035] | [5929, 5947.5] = 0.04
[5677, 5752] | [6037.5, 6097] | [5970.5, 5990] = 0.13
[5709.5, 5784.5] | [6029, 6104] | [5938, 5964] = 0.13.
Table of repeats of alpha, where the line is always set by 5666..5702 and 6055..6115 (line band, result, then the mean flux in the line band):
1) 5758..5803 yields -2.6 angstrom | 38.5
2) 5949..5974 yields 2.4 angstrom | 34.9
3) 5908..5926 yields 2.8 angstrom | 32.1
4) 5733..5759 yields -1.7 angstrom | 38.4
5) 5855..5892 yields 7.3 angstrom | 30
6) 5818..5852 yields -0.5 angstrom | 37.6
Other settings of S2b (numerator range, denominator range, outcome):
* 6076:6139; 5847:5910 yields 1.33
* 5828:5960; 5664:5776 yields 0.89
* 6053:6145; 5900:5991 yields 1.17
